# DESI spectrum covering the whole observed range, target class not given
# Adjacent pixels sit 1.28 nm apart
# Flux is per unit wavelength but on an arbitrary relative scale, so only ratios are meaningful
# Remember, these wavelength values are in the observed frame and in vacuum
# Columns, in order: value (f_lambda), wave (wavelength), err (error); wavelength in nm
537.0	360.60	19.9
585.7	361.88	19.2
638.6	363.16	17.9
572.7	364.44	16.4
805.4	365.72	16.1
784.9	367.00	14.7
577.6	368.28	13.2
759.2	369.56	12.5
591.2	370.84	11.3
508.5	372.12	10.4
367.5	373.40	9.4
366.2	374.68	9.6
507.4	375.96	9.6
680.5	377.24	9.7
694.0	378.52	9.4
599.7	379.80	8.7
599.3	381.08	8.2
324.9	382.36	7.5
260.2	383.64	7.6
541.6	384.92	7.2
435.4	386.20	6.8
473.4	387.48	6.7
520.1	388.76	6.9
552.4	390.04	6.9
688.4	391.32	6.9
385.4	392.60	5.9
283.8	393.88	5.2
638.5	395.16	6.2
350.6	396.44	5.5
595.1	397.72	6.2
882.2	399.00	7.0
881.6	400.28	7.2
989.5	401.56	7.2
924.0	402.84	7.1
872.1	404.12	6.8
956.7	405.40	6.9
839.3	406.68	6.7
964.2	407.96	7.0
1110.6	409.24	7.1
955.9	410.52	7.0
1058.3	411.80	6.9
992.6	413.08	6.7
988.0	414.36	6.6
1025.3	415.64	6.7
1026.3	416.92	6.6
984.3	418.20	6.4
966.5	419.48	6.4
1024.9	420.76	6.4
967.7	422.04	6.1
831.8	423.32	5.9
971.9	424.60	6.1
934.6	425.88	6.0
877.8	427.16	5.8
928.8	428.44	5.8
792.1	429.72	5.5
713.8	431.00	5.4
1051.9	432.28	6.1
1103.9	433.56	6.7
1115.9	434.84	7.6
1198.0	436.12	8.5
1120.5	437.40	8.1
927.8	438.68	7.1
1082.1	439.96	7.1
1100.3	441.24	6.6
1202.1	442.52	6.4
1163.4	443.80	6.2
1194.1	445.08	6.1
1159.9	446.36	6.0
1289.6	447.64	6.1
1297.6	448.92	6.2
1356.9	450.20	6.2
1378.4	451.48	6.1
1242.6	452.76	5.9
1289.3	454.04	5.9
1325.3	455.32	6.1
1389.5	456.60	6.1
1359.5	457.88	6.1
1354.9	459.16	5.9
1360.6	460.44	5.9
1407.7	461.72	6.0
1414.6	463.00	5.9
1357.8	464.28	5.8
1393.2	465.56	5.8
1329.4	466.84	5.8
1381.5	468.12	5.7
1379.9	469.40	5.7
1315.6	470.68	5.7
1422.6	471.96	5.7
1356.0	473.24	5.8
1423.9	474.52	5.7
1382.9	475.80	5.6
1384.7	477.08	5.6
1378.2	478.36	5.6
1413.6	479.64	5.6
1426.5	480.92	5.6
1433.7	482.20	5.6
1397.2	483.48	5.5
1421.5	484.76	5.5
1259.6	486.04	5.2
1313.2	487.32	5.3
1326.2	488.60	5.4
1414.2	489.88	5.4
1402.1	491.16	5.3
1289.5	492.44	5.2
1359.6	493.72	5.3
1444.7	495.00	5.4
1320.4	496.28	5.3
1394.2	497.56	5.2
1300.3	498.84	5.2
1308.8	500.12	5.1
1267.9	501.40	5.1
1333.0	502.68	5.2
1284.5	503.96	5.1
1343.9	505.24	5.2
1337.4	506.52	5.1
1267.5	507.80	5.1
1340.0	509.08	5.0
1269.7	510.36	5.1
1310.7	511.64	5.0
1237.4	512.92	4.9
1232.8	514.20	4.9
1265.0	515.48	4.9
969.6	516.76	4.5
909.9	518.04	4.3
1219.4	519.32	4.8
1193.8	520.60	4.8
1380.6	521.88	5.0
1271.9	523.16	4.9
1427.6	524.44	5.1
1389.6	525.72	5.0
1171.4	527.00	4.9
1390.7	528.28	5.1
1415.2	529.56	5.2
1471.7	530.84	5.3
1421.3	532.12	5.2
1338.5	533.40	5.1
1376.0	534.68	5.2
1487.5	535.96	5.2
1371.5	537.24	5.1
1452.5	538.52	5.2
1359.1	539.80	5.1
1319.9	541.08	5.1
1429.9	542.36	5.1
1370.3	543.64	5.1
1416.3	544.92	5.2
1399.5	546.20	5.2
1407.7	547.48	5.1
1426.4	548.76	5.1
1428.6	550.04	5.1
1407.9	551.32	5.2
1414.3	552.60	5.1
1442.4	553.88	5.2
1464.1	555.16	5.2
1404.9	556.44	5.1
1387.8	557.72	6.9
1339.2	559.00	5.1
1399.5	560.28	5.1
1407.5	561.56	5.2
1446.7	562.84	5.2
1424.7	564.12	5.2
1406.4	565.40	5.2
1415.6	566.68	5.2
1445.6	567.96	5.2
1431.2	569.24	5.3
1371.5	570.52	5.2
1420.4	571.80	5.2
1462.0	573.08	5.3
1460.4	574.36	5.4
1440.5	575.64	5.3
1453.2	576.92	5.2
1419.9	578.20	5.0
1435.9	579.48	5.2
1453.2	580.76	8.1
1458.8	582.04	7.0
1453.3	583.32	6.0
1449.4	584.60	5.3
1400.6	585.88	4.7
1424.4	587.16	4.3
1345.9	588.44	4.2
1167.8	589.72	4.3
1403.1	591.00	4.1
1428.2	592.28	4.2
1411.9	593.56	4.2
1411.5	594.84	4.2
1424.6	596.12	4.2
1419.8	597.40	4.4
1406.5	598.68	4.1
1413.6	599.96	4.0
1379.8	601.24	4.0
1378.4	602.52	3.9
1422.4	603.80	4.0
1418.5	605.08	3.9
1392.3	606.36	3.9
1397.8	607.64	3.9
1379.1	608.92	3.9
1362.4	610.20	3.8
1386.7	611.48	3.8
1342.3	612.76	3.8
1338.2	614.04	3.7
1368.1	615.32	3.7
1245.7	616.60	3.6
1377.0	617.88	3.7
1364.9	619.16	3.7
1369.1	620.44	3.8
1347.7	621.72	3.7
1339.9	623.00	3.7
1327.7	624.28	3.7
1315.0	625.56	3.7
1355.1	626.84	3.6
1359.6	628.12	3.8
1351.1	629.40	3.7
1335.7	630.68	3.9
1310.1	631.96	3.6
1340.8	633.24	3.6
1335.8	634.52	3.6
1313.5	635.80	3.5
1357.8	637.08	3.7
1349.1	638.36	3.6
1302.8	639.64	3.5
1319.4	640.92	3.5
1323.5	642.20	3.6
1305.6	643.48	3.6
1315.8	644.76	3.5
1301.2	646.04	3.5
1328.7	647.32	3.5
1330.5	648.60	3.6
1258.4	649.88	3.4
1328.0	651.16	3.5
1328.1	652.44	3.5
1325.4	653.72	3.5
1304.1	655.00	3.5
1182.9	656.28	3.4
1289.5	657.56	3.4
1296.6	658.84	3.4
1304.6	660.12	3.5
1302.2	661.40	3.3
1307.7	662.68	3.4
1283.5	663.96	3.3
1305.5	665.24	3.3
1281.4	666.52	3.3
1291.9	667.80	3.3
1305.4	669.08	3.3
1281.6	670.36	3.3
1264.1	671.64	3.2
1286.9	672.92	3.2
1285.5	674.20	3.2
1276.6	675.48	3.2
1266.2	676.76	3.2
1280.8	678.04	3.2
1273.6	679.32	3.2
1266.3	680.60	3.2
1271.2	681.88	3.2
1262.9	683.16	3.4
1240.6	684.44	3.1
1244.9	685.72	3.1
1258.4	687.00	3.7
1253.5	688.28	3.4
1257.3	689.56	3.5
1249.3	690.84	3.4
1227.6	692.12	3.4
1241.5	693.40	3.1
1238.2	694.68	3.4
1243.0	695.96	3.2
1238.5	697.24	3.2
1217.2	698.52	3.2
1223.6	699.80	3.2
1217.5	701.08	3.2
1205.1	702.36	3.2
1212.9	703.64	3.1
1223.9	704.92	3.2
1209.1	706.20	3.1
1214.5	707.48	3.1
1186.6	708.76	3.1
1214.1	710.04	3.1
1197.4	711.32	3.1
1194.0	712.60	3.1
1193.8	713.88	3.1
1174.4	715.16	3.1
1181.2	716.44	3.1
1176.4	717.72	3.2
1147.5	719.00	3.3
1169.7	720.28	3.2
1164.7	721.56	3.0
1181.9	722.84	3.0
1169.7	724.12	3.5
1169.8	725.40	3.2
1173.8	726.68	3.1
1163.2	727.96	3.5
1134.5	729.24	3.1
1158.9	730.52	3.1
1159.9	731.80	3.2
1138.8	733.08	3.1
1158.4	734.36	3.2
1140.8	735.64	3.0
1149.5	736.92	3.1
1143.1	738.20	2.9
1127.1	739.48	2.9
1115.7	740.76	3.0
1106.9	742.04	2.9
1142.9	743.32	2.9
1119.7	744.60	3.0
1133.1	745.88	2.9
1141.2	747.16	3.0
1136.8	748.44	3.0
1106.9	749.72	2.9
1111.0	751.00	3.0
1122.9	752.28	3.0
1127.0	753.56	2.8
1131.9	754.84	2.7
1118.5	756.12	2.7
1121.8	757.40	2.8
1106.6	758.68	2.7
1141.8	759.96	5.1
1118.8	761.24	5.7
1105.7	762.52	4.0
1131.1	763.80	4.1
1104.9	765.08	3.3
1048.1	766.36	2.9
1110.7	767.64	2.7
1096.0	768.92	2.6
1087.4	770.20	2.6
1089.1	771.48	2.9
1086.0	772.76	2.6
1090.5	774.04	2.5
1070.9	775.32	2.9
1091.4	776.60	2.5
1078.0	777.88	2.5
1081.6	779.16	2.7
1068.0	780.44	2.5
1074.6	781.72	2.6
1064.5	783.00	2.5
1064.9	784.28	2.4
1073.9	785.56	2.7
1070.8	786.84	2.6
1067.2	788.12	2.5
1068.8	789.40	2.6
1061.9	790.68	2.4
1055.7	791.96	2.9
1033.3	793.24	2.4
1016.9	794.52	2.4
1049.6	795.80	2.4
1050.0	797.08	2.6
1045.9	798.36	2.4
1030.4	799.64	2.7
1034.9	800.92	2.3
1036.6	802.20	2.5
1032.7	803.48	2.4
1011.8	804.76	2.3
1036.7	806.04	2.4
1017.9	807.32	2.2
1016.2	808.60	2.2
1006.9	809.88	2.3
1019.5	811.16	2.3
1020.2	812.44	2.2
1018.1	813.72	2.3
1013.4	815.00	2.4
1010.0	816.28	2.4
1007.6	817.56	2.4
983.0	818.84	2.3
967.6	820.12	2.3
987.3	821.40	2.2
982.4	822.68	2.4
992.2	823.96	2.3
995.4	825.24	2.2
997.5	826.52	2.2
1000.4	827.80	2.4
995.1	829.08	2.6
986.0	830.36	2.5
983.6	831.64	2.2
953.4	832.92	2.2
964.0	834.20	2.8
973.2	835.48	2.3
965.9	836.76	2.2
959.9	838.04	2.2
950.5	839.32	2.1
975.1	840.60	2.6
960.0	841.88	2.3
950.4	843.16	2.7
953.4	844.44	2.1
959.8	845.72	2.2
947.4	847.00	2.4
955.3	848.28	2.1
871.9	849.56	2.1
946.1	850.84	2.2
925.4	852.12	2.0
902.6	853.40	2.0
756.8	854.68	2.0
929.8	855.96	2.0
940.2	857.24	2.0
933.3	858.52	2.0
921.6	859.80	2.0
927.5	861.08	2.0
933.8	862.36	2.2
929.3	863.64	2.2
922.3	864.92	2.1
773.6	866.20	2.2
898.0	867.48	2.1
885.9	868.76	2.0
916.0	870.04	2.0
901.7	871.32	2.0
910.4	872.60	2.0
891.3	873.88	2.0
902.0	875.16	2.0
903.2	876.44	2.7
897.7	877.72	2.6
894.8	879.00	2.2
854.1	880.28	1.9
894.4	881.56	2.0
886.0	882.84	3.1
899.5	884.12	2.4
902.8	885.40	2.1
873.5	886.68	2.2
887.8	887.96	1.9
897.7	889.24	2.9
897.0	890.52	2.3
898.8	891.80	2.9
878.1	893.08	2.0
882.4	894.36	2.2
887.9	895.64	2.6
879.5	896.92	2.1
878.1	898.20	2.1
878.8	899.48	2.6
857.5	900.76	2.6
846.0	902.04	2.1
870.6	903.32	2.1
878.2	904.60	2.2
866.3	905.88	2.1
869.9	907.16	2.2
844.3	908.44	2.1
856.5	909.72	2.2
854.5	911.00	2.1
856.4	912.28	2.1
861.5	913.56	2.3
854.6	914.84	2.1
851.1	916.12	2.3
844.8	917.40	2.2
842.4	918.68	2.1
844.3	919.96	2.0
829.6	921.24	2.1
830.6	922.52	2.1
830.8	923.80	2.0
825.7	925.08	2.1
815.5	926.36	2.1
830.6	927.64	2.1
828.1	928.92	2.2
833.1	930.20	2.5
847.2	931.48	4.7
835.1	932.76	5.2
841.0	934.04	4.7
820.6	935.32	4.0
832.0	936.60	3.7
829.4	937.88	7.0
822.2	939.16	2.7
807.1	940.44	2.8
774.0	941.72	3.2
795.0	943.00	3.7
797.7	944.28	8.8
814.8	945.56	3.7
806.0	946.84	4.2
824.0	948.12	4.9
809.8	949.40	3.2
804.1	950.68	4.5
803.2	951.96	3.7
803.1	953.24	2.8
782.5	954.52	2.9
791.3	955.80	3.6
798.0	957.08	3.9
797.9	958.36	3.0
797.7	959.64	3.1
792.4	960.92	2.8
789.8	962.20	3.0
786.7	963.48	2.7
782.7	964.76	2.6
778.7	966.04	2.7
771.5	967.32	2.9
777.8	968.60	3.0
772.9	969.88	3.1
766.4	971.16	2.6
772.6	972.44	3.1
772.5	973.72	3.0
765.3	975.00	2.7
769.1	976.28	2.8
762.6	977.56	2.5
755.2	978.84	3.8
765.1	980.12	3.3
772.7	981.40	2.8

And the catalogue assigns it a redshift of 0.000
